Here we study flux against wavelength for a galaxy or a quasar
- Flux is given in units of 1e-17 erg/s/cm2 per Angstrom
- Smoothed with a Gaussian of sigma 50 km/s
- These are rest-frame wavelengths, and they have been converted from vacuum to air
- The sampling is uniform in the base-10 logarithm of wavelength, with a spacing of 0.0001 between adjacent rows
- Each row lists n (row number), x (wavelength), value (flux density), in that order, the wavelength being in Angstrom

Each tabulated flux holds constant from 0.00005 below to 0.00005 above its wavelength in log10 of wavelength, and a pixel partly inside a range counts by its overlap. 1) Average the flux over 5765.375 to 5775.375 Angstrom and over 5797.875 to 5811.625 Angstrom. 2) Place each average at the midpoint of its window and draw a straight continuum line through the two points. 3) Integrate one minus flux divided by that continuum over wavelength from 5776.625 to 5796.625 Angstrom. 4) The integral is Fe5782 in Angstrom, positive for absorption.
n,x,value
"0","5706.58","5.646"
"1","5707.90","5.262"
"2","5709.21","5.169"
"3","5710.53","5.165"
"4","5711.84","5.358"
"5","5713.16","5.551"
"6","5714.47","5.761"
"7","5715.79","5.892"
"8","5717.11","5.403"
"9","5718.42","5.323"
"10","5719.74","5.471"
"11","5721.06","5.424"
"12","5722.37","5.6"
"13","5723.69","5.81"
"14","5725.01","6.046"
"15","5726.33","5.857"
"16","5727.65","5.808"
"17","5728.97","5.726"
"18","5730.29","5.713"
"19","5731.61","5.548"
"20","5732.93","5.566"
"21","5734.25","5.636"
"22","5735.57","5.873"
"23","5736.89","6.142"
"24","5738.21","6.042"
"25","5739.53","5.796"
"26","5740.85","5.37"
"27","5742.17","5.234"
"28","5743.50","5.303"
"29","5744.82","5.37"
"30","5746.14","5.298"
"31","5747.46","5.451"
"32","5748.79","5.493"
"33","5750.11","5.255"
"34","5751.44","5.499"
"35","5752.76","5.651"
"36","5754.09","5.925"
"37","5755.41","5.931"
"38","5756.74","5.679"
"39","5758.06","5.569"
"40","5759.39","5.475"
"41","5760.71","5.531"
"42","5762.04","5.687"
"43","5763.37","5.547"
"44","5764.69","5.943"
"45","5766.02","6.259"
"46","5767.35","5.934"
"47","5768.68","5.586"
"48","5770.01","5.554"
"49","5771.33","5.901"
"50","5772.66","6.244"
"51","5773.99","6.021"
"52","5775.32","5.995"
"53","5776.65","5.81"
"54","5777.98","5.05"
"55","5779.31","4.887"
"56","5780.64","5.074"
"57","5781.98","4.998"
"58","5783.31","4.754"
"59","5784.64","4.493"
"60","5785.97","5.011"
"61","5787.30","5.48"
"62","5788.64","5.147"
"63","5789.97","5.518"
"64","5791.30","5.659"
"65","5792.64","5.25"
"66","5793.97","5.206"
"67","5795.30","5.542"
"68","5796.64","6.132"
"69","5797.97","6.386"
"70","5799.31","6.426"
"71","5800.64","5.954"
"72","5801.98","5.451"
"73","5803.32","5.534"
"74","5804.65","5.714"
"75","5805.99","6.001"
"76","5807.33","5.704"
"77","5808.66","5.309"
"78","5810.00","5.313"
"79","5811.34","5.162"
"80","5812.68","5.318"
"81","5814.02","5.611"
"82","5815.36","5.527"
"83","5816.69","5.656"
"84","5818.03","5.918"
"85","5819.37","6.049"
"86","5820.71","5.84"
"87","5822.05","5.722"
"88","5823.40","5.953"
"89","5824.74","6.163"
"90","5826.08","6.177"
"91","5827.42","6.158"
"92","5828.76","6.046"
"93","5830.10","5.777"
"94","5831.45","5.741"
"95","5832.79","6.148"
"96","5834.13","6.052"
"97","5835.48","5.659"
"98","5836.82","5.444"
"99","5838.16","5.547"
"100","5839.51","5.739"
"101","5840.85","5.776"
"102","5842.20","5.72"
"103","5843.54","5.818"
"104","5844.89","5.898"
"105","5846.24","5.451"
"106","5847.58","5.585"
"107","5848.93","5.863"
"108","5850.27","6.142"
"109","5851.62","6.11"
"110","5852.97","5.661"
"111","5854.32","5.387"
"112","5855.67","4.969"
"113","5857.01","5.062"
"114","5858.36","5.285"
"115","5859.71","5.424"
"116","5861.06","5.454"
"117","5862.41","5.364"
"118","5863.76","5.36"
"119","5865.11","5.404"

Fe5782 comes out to 2.1 Angstrom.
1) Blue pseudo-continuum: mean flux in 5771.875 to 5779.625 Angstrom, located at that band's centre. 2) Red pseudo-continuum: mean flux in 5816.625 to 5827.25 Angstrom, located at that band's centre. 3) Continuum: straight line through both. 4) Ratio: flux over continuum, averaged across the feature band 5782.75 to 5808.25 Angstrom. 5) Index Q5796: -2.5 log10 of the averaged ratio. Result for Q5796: 0.051 mag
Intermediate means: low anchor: 5.71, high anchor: 5.96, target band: 5.55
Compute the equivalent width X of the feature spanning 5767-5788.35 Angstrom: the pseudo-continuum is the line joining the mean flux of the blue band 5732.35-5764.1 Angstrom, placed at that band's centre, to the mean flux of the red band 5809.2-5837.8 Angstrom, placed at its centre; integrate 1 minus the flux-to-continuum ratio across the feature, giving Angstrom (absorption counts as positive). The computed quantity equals 1.0 Angstrom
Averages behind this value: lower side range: 5.6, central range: 5.41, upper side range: 5.78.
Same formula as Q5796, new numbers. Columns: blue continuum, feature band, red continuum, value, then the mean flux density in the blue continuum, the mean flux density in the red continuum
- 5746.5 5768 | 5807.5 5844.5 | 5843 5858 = -0.023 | 5.67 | 5.62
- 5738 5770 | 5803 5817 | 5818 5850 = 0.047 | 5.61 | 5.85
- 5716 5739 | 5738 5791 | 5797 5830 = 0.045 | 5.71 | 5.8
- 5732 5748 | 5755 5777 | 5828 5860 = -0.036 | 5.59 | 5.68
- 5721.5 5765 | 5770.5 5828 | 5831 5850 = 0.019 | 5.64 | 5.76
